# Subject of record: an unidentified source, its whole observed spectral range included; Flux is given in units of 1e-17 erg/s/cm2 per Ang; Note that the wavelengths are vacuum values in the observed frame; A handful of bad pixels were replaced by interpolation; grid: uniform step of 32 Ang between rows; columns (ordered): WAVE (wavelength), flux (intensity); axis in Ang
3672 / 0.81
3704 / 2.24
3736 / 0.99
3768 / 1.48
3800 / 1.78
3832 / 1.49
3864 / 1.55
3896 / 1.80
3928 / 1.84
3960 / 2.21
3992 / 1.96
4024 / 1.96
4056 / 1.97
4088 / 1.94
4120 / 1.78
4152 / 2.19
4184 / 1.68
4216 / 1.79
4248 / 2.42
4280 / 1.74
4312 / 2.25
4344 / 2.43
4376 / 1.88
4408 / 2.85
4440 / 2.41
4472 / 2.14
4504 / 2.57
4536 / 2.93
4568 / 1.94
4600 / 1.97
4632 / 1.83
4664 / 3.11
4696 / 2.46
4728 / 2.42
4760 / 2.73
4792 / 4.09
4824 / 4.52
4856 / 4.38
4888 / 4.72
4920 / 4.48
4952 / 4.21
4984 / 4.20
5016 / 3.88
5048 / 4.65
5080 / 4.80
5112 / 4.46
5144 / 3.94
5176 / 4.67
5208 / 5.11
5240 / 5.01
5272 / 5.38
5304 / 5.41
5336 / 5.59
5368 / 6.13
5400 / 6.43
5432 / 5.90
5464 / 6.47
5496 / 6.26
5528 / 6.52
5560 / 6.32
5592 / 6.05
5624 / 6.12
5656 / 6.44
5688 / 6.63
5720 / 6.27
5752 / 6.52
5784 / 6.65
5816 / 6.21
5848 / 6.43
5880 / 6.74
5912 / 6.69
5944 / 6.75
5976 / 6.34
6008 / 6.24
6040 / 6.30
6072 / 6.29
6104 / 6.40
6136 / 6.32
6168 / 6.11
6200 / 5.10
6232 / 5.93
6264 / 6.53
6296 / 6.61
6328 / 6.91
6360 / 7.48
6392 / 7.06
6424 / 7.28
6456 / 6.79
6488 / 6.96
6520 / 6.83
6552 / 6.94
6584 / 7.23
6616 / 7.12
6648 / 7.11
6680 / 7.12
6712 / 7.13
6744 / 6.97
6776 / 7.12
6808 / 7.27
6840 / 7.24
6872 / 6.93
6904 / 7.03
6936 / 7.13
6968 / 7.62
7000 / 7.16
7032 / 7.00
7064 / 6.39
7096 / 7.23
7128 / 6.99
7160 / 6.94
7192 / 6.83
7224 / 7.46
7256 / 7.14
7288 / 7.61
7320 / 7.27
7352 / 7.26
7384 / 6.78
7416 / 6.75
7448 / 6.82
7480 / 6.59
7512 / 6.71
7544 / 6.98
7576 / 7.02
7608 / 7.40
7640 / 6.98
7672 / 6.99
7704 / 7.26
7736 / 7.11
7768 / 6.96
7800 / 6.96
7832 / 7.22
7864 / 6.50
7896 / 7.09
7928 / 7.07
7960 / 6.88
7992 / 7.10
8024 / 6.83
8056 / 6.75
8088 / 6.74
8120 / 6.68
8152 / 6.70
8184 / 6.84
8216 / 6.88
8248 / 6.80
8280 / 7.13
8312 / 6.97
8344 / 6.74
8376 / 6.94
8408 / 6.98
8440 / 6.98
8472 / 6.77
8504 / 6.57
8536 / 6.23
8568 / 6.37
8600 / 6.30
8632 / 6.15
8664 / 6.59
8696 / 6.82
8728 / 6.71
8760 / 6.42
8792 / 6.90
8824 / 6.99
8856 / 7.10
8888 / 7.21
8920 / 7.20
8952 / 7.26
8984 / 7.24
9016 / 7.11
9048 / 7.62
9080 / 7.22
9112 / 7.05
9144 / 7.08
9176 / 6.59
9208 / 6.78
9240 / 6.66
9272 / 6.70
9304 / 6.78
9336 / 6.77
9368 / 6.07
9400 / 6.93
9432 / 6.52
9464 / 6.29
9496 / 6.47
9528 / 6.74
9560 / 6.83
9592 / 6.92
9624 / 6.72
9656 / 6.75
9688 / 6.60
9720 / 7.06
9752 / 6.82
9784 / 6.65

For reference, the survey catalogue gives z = 0.197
